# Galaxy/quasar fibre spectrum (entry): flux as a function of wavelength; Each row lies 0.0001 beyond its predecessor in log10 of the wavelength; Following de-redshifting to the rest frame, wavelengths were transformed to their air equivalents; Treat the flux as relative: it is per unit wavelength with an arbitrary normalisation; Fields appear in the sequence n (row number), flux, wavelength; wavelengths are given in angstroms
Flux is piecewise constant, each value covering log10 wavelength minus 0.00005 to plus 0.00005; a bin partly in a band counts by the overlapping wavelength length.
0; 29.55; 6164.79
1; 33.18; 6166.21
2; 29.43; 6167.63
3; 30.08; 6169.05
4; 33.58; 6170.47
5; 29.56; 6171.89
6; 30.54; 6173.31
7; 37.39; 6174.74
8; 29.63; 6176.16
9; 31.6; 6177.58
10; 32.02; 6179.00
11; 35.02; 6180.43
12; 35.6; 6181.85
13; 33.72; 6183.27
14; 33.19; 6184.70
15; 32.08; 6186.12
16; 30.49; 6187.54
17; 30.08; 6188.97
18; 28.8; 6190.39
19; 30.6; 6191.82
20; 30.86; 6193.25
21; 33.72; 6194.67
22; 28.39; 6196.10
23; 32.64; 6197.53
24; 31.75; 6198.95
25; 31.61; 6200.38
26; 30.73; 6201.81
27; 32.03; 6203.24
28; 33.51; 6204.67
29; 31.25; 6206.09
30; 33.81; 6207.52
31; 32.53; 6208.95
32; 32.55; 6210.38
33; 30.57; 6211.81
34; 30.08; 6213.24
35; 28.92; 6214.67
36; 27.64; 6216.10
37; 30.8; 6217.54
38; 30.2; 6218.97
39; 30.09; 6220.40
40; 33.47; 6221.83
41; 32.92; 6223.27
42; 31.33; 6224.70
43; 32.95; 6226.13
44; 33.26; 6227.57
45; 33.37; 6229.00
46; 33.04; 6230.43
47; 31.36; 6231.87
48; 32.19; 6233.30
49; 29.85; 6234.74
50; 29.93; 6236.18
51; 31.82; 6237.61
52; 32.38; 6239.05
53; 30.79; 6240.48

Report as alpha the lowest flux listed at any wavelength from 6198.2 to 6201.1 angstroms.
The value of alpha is 31.61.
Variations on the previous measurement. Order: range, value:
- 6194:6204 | 28.39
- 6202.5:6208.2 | 31.25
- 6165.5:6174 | 29.43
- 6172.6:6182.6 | 29.63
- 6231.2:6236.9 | 29.85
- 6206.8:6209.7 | 32.53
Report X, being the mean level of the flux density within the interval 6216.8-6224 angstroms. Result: 31.5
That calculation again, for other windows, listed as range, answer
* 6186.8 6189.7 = 30.3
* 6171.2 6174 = 30.1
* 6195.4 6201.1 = 31.1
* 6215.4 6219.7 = 29.5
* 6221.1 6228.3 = 32.8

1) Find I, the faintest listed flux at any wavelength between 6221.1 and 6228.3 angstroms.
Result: 31.33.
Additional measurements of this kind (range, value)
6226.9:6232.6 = 31.36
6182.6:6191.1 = 28.8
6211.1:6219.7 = 27.64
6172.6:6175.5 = 30.54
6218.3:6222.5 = 30.09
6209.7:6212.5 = 30.57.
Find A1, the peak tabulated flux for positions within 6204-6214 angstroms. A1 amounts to 33.81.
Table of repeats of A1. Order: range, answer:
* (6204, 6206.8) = 33.51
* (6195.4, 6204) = 32.64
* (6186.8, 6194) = 30.86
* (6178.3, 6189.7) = 35.6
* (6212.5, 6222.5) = 33.47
